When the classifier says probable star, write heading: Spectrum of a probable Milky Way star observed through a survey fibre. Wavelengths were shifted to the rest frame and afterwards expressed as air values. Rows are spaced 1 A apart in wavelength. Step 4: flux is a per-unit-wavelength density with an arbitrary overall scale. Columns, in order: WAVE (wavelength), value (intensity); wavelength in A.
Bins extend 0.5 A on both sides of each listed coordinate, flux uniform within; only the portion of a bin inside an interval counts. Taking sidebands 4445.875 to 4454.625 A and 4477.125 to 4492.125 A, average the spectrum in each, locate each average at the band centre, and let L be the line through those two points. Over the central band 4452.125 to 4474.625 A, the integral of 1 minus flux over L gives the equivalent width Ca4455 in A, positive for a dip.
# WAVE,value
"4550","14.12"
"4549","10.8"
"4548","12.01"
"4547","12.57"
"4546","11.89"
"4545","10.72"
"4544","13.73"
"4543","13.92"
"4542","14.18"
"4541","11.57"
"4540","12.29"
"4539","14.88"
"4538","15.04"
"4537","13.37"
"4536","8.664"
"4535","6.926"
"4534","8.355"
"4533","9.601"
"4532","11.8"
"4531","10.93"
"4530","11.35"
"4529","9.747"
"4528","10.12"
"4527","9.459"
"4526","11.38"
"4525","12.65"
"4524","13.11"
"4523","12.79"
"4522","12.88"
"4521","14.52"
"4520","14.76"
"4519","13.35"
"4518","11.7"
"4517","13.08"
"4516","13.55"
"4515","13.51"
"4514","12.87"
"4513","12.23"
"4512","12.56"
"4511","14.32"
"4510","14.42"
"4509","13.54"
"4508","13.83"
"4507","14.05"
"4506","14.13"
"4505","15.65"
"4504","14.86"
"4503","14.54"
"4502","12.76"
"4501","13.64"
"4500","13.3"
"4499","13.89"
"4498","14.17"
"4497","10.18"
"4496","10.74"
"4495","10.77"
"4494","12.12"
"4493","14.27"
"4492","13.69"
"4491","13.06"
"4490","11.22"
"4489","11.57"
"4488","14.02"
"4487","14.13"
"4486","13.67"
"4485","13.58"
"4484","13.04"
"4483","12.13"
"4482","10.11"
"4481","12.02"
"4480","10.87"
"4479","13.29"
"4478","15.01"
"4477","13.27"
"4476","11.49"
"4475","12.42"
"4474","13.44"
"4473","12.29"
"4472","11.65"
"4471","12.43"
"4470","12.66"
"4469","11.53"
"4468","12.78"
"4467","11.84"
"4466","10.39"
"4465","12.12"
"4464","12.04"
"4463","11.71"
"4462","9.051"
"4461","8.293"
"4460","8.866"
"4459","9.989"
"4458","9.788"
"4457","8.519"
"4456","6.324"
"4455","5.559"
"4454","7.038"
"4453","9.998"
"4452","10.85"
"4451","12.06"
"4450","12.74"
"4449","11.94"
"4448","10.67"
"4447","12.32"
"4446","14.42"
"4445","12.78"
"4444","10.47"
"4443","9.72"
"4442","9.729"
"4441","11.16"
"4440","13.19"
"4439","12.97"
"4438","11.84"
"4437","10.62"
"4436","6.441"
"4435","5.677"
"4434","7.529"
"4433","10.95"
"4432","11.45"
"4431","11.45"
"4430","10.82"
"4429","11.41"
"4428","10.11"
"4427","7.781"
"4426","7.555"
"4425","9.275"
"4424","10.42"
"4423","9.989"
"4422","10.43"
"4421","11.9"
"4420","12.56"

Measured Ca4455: 2.7 A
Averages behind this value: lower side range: 11.1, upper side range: 12.8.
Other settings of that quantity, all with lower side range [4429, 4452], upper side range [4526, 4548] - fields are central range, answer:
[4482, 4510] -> -4.7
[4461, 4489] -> -2.7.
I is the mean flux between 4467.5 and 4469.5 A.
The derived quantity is 12.2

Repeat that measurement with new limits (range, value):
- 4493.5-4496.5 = 11.2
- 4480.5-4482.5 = 11.1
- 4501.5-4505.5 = 14.5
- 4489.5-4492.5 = 12.7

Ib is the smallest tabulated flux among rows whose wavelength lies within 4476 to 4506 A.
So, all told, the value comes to 10.11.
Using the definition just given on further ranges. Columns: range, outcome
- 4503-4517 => 12.23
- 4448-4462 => 5.559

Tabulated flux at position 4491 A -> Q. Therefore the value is 13.06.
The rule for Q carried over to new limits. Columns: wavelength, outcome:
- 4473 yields 12.29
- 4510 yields 14.42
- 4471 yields 12.43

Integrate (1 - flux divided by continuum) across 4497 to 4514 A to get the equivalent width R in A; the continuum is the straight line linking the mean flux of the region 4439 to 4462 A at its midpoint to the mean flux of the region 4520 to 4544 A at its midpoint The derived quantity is -3.6 A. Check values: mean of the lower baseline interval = 10.3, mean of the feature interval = 13.7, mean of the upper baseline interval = 11.8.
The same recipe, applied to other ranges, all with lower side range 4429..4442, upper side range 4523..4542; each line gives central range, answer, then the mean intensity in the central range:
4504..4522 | -4.1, 13.7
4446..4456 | 0.1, 10.4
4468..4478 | -1.7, 12.5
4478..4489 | -1.9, 12.7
